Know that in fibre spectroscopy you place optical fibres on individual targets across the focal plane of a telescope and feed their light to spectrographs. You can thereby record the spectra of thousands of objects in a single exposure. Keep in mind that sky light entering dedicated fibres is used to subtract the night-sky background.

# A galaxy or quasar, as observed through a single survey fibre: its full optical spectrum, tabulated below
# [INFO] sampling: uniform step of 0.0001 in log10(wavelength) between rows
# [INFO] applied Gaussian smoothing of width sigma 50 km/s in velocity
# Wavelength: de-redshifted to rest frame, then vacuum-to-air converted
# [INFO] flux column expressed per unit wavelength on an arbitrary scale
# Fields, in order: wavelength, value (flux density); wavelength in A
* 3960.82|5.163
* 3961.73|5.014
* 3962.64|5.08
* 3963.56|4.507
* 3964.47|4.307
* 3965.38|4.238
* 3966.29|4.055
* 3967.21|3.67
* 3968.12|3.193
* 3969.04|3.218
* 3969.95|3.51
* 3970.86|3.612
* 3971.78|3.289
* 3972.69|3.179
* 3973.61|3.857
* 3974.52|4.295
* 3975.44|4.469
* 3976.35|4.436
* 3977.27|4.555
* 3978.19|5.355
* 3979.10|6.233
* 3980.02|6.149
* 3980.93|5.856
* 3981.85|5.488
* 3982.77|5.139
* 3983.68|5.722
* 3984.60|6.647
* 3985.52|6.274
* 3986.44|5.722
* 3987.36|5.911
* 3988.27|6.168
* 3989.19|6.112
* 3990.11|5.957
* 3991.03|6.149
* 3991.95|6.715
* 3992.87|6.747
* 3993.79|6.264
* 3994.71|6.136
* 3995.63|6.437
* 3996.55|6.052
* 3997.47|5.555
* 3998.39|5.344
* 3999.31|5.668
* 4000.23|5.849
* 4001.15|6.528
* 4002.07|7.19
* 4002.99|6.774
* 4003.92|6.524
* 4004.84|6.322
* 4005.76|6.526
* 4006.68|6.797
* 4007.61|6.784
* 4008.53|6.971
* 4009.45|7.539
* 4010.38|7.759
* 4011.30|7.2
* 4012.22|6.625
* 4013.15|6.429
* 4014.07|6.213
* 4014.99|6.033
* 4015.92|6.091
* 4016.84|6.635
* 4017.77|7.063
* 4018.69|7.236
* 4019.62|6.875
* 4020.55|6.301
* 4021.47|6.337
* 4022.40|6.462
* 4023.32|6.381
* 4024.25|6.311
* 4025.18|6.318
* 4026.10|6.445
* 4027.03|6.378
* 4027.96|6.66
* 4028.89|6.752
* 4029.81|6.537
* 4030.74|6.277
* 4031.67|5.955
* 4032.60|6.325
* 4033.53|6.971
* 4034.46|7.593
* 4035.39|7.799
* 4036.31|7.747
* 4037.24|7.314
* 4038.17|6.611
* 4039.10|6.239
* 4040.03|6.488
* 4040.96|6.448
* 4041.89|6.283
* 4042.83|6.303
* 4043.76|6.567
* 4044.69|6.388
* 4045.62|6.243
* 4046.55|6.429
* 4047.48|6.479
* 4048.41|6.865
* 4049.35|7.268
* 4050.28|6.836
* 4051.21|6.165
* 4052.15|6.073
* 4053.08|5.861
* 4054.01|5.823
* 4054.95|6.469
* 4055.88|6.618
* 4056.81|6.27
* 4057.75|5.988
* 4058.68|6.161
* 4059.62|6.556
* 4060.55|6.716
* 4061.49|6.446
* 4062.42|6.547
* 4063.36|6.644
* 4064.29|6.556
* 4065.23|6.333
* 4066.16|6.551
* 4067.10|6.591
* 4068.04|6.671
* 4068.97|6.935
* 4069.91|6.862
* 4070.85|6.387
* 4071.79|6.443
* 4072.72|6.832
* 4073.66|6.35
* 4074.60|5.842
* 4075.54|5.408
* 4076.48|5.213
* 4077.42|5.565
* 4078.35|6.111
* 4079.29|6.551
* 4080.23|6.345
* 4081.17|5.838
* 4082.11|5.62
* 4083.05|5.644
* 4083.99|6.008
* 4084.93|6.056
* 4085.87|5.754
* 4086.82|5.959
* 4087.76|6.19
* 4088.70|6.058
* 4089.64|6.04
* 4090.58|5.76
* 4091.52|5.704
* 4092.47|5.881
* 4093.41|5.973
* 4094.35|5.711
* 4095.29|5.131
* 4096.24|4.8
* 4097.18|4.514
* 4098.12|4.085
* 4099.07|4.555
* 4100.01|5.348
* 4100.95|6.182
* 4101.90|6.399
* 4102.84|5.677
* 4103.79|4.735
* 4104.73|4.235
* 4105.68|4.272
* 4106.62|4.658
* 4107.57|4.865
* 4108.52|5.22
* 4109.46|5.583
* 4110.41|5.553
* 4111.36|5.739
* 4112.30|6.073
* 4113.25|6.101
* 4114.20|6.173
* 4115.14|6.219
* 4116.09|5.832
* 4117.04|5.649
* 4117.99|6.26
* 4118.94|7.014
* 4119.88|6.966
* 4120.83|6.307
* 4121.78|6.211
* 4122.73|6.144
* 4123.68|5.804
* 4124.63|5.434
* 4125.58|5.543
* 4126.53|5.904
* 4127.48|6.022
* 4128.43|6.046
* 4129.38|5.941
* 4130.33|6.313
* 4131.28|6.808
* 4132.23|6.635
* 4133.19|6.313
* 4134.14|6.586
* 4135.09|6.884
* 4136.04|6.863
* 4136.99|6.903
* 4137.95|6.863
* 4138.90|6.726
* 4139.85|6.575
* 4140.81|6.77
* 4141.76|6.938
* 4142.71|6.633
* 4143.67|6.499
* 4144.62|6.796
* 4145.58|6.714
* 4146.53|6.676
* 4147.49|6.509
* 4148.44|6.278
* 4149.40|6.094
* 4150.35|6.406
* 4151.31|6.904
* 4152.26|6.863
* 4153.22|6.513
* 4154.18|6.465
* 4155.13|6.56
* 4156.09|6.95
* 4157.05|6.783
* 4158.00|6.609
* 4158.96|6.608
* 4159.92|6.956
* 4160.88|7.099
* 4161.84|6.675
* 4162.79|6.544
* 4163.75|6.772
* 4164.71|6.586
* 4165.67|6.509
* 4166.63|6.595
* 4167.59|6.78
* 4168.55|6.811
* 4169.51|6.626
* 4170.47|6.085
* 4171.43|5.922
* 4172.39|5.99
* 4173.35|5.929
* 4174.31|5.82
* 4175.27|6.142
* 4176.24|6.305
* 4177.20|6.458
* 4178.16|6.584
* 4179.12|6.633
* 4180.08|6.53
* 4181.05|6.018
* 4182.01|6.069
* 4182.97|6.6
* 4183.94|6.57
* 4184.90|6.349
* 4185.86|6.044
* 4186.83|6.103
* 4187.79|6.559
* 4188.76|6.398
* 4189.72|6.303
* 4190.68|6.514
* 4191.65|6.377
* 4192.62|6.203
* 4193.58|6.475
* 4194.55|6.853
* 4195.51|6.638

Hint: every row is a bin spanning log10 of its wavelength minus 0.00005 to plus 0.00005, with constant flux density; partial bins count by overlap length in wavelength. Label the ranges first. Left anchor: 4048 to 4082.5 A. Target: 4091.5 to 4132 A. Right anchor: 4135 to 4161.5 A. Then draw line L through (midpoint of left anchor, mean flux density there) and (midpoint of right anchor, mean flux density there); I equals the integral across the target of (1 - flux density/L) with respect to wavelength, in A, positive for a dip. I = 5.4 A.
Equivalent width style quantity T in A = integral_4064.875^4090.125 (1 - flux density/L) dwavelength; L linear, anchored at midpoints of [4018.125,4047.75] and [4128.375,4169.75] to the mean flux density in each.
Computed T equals 1.8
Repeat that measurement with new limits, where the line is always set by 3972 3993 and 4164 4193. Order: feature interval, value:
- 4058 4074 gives -1.9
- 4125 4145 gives -1.1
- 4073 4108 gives 2.4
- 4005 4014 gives -2.1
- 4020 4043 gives -3.7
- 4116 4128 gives 0.0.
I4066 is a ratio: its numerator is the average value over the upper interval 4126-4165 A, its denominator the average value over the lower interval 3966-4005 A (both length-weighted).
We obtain 1.22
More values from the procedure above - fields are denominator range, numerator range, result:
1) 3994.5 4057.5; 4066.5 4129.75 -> 0.89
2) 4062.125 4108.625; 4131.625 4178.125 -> 1.13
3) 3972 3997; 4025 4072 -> 1.17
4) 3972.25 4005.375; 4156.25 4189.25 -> 1.12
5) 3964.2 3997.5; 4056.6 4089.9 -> 1.21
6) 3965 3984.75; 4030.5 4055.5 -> 1.46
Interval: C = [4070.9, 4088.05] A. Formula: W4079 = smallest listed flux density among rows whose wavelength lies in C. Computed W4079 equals 5.213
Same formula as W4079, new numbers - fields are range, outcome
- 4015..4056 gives 5.823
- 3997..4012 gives 5.344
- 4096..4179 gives 4.085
